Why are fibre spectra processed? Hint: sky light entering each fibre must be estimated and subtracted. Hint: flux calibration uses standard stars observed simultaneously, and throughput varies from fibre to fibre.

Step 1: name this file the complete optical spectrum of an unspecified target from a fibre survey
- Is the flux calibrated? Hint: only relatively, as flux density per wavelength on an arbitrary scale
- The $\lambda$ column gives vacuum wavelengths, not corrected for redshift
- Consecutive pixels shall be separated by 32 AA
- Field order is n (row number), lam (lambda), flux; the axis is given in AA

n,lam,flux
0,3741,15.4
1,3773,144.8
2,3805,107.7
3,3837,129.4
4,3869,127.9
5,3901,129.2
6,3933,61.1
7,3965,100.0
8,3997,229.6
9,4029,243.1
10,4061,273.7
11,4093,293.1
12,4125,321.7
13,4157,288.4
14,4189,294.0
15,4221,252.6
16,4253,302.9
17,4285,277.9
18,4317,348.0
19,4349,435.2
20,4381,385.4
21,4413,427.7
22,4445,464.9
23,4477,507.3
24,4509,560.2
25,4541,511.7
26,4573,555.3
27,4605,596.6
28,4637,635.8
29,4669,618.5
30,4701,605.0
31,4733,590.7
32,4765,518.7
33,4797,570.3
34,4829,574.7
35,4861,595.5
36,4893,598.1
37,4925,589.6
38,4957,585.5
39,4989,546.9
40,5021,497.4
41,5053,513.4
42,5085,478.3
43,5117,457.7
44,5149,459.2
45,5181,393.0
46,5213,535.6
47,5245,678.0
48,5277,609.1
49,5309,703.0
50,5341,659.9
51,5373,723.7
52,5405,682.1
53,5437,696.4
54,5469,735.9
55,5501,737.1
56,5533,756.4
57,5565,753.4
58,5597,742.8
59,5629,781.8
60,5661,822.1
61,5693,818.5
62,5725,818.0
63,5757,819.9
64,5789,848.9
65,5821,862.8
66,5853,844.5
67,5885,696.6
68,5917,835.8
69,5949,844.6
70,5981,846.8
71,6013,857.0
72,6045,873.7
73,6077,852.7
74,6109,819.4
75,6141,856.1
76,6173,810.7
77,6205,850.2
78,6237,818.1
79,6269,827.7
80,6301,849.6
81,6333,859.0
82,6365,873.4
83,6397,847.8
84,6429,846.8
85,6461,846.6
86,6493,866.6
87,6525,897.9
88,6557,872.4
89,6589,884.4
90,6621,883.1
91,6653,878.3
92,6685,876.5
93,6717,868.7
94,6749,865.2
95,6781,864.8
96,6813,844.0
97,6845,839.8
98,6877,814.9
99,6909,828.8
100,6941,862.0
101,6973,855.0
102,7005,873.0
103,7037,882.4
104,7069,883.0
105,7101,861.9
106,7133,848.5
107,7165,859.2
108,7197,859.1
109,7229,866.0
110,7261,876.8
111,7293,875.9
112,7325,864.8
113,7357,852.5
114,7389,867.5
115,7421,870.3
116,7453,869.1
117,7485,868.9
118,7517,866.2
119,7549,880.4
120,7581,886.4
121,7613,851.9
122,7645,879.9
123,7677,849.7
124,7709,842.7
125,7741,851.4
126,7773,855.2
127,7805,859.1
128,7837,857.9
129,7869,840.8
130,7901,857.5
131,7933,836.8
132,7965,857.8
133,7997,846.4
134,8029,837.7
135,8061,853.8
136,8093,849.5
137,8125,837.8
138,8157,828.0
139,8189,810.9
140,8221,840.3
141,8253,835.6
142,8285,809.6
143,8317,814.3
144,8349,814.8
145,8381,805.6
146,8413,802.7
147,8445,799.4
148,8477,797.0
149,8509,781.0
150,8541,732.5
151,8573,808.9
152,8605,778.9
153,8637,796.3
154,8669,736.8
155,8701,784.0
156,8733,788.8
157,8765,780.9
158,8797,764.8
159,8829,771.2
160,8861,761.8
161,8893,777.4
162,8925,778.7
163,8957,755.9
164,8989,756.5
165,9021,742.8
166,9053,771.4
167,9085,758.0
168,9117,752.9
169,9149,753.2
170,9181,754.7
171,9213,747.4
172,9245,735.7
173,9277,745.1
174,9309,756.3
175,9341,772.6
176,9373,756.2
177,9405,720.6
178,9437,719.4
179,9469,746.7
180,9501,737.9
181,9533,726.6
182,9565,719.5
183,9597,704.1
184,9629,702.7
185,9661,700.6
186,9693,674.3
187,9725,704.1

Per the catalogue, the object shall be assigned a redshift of 0.00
